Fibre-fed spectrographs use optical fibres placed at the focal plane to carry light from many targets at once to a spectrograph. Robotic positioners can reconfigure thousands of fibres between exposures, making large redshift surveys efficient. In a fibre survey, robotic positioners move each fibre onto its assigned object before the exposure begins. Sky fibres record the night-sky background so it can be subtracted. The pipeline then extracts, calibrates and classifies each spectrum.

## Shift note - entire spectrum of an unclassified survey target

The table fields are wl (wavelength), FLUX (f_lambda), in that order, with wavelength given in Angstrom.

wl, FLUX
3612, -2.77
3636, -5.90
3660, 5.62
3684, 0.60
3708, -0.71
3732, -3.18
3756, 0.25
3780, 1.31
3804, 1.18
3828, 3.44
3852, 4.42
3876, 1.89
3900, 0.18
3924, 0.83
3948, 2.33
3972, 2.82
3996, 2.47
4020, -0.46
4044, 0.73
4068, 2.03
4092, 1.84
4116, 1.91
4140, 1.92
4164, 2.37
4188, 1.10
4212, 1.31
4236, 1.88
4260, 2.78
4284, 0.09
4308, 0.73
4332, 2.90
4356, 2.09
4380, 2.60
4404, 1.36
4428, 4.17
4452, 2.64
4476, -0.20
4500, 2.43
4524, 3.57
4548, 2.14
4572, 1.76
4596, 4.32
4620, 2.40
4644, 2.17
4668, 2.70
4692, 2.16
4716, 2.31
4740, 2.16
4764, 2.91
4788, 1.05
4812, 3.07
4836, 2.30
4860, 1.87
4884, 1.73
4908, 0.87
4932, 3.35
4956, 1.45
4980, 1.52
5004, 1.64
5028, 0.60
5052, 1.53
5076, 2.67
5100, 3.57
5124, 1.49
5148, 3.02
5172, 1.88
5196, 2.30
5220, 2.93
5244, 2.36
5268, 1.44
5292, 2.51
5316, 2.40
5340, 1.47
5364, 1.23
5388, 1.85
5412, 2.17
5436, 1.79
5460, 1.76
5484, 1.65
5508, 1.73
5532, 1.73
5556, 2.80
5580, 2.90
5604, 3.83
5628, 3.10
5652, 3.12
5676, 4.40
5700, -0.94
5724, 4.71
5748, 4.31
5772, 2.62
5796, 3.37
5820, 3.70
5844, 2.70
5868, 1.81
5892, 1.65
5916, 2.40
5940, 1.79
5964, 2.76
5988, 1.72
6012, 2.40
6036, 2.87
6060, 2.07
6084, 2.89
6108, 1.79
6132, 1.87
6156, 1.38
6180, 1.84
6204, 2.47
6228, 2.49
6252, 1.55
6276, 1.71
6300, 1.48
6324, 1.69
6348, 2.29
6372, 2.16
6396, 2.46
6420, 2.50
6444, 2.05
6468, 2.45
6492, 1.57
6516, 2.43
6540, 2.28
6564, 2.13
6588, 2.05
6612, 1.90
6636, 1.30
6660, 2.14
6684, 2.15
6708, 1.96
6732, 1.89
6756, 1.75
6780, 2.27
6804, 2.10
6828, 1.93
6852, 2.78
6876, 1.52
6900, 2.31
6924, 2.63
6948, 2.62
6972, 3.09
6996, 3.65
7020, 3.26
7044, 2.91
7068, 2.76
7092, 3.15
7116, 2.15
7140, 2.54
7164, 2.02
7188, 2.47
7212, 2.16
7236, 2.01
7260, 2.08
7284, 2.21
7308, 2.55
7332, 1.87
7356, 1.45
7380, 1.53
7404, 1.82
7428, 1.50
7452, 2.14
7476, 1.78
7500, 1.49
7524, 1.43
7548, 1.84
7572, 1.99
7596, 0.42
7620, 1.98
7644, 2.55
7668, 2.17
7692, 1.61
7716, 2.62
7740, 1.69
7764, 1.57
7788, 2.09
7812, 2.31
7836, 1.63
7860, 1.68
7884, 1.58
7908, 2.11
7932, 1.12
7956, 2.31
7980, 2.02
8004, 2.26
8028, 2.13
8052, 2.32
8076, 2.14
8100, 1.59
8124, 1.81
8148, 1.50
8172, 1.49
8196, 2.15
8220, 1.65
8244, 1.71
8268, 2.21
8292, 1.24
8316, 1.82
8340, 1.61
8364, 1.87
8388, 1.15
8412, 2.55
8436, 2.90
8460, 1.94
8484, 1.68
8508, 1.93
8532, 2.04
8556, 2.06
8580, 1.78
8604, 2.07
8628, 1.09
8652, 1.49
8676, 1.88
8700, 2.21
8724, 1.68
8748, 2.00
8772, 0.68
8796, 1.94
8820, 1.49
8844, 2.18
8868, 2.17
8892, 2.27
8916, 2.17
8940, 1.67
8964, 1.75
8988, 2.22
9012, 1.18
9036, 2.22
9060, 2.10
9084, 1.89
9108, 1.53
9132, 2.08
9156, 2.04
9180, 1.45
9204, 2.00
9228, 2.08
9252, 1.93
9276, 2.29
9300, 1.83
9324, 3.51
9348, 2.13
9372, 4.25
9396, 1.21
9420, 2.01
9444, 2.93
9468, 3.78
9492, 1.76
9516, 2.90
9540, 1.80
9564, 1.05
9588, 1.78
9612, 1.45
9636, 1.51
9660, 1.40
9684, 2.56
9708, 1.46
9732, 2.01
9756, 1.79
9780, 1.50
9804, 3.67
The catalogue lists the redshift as 1.505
